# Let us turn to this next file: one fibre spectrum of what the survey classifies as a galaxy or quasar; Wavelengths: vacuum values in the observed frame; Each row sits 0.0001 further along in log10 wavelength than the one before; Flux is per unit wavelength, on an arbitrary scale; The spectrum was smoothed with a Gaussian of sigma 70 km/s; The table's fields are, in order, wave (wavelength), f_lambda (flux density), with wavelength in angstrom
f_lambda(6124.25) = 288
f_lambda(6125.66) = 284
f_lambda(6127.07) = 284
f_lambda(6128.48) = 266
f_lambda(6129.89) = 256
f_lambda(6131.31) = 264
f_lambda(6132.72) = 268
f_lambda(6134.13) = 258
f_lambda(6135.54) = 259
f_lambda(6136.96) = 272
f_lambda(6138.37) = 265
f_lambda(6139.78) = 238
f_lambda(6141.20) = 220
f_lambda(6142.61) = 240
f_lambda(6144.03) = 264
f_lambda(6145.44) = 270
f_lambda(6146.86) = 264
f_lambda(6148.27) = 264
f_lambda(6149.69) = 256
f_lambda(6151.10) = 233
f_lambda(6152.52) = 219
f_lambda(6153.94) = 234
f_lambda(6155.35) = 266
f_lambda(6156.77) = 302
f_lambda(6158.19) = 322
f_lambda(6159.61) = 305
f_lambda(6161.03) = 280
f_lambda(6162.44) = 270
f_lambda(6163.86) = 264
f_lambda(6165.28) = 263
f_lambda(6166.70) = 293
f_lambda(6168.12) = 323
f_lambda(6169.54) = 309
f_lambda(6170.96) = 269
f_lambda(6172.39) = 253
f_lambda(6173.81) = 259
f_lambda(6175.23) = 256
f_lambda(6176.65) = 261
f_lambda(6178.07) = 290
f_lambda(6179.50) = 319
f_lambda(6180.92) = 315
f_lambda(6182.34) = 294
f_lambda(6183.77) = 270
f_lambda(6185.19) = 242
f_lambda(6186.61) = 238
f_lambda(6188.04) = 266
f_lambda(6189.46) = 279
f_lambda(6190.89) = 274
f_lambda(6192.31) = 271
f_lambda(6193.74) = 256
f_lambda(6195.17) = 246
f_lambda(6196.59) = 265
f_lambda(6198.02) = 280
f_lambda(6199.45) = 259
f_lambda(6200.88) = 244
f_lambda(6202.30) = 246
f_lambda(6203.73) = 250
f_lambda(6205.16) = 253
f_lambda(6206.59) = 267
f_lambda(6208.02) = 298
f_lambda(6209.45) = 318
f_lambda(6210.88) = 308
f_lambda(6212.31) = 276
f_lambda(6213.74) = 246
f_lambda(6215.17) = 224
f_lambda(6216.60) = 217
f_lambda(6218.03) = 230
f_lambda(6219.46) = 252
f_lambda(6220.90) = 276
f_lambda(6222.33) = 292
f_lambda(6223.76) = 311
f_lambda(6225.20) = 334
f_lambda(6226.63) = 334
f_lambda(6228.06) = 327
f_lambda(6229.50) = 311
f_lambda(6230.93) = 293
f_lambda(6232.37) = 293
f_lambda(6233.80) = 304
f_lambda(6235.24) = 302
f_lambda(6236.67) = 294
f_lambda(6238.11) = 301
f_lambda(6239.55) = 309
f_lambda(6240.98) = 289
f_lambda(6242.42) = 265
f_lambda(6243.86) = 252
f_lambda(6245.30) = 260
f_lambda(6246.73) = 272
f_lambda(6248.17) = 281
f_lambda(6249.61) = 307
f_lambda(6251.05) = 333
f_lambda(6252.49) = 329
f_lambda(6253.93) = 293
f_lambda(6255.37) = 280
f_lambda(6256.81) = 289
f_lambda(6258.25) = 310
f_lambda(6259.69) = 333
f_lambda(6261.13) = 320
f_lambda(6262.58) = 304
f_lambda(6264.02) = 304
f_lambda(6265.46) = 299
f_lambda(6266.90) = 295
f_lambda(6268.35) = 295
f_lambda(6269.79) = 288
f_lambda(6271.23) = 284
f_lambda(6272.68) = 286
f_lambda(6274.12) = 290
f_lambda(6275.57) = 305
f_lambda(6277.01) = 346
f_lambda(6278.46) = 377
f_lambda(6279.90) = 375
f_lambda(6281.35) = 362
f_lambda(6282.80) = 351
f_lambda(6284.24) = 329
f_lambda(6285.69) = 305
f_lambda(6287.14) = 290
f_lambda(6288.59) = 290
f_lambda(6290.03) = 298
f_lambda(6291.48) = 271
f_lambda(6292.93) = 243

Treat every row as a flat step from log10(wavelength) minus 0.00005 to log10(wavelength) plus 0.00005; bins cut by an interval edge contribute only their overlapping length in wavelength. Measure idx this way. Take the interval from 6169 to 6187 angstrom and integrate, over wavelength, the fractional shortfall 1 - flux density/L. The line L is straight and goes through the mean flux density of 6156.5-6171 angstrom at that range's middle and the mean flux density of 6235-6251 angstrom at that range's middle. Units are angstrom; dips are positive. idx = 1.0 angstrom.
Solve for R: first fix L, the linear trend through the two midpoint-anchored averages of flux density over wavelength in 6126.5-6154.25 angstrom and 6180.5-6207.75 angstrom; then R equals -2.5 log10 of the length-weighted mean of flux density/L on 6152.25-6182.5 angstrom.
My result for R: -0.09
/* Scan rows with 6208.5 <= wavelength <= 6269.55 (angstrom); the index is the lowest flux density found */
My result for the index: 217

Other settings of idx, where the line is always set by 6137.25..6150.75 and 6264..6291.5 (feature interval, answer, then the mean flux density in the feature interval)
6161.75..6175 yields -0.64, 277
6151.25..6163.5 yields -0.61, 273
